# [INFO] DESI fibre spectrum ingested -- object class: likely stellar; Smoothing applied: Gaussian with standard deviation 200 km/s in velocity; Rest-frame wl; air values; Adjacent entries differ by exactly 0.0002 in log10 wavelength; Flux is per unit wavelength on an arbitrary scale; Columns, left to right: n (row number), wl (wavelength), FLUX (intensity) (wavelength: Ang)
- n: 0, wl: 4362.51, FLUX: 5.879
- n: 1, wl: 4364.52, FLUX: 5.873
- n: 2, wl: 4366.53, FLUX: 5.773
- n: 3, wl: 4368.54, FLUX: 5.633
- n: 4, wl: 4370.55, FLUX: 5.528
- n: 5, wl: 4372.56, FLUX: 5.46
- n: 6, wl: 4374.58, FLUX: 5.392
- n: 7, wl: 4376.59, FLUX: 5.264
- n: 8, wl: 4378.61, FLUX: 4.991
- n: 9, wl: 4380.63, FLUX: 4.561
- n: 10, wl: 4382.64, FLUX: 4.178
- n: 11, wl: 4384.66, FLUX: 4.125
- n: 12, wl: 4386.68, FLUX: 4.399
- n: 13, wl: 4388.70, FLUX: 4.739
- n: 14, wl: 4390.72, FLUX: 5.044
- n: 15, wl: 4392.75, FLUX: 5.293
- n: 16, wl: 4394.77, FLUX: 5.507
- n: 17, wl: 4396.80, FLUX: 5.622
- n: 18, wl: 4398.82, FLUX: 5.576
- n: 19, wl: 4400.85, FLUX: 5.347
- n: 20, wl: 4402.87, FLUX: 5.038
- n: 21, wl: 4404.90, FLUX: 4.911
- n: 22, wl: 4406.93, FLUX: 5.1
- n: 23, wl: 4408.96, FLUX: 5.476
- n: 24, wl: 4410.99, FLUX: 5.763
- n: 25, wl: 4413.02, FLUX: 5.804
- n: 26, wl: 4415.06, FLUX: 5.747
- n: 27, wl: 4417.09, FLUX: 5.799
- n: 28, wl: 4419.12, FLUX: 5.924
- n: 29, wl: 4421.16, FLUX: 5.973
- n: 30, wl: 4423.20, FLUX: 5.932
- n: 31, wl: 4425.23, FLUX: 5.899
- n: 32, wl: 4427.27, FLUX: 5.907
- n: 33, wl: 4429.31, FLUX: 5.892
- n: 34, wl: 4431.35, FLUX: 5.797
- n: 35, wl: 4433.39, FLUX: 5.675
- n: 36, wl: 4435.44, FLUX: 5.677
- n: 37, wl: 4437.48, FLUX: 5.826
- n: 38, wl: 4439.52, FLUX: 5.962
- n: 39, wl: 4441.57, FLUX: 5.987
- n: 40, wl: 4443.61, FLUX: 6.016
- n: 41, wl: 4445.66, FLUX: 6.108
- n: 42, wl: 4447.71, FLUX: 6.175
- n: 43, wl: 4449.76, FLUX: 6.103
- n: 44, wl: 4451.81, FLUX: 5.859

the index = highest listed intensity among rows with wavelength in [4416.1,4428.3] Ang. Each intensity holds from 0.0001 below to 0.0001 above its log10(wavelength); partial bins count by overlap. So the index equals 5.973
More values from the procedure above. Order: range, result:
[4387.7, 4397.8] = 5.622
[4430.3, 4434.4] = 5.797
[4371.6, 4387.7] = 5.46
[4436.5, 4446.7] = 6.108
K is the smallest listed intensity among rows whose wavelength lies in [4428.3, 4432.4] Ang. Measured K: 5.797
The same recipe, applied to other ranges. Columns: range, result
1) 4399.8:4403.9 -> 5.038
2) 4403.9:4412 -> 4.911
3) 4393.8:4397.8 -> 5.507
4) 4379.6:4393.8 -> 4.125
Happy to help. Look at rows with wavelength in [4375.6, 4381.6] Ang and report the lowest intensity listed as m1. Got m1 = 4.561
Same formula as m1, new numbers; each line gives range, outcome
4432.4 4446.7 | 5.675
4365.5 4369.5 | 5.633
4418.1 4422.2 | 5.924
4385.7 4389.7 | 4.399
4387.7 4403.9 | 4.739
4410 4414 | 5.763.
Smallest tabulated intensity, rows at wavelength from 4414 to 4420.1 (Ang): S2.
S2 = 5.747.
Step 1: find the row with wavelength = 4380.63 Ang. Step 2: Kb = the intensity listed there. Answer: 4.561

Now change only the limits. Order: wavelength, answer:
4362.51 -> 5.879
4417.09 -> 5.799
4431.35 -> 5.797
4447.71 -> 6.175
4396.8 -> 5.622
